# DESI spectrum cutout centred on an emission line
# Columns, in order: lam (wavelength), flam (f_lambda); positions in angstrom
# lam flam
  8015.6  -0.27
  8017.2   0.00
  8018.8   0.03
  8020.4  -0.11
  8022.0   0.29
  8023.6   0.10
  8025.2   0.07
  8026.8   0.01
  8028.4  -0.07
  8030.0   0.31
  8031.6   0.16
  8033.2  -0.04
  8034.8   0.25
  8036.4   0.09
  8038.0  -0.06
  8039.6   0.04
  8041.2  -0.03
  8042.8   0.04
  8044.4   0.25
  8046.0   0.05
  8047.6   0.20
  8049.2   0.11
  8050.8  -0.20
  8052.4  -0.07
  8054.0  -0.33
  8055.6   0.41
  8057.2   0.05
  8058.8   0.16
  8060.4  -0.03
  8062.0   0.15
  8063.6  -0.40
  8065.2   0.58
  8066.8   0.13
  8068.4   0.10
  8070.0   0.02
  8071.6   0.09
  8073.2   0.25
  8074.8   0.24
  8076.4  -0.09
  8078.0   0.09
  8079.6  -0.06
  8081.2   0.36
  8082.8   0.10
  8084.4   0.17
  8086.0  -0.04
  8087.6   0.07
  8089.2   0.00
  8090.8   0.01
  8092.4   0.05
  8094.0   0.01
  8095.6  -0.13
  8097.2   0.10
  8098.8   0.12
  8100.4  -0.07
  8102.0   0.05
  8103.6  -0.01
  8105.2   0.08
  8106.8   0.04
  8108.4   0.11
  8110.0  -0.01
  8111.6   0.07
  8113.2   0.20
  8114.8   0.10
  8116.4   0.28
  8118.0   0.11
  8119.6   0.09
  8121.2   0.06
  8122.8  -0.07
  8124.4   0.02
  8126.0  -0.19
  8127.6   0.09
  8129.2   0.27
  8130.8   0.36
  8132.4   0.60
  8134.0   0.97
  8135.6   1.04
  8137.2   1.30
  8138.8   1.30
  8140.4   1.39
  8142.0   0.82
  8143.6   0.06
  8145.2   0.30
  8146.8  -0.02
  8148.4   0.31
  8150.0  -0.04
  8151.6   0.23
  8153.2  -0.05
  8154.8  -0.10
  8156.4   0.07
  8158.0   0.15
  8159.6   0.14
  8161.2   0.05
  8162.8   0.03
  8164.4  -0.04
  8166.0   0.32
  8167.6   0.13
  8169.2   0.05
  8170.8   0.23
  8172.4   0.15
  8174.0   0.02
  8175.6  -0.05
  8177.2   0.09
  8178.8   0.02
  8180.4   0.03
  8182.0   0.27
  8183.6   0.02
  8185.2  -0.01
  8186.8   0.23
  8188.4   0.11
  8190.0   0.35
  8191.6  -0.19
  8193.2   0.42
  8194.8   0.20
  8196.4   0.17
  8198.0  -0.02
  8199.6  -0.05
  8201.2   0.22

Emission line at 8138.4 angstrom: [O II] 3727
